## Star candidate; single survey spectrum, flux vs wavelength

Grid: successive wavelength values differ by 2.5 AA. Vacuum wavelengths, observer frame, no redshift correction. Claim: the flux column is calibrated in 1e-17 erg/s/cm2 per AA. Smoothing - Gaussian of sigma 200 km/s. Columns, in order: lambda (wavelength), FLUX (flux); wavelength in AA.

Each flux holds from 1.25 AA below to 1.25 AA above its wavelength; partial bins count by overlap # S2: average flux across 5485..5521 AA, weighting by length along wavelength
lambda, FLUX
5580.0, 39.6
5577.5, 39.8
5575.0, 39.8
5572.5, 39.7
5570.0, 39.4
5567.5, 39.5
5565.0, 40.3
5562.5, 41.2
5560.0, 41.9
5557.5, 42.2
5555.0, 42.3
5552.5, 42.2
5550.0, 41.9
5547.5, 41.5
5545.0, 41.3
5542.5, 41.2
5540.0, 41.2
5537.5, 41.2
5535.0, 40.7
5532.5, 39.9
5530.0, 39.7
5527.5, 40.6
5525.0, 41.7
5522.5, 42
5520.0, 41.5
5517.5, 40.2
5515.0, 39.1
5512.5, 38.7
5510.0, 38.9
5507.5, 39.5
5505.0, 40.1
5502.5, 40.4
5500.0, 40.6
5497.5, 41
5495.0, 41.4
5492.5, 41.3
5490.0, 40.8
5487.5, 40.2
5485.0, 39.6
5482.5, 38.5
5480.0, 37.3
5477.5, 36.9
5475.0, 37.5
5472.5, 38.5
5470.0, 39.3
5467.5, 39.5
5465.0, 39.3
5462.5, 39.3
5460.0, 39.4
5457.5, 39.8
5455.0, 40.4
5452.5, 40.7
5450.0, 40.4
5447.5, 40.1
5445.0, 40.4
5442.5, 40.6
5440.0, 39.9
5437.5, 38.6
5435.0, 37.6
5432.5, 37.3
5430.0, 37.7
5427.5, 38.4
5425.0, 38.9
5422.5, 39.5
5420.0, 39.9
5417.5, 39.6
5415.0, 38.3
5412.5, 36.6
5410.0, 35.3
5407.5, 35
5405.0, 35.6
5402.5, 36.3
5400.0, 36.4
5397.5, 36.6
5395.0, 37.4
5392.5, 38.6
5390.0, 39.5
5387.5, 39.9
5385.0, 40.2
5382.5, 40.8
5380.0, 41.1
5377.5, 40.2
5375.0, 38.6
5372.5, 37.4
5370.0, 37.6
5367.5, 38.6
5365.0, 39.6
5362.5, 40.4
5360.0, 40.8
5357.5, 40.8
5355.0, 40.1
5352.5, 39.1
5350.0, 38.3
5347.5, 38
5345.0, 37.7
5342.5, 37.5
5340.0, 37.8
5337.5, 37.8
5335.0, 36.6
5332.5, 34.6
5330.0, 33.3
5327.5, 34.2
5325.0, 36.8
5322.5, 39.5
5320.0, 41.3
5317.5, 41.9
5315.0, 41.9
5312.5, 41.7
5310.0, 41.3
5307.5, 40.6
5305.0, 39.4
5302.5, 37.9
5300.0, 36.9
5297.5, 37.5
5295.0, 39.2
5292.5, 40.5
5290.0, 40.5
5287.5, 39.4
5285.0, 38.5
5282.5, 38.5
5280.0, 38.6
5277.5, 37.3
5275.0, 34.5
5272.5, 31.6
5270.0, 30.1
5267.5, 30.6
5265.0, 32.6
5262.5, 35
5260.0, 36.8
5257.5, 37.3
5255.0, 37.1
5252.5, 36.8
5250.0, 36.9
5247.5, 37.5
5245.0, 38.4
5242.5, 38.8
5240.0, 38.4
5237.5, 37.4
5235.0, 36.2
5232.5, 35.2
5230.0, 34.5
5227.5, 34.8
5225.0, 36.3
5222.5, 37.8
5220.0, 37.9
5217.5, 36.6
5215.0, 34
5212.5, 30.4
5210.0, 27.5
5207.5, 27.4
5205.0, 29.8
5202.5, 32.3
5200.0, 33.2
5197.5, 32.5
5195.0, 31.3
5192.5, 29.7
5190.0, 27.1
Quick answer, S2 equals 40.2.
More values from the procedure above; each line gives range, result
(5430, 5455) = 39.5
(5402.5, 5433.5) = 37.6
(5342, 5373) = 39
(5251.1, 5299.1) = 36.4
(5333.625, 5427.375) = 38.4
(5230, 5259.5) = 37.1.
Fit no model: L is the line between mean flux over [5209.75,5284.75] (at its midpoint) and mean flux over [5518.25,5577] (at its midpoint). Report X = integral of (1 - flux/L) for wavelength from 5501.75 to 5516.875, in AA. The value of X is 0.3 AA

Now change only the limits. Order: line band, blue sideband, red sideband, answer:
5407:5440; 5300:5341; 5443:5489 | 0.87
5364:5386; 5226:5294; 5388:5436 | -1.17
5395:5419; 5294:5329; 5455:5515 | 1.63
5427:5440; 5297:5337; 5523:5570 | 0.56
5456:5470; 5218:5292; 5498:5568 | 0.08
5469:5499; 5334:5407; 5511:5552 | 0.57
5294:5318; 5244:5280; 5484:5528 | -2.36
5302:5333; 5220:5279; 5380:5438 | -1.83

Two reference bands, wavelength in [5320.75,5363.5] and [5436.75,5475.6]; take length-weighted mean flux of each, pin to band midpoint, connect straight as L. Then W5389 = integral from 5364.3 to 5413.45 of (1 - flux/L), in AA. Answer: 0.7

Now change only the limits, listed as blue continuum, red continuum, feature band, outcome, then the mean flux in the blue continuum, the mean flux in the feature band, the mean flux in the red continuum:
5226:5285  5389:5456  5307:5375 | -2.80 AA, 35.9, 38.7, 38.3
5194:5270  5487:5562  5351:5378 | -1.37 AA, 34.6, 39.3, 40.9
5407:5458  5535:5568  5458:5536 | 0.87 AA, 38.9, 39.8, 41.4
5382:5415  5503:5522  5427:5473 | -0.95 AA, 37.5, 39.4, 39.8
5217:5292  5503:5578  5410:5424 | 0.13 AA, 36.4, 38.5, 40.6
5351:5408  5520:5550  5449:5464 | -0.03 AA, 38.8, 40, 41.1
